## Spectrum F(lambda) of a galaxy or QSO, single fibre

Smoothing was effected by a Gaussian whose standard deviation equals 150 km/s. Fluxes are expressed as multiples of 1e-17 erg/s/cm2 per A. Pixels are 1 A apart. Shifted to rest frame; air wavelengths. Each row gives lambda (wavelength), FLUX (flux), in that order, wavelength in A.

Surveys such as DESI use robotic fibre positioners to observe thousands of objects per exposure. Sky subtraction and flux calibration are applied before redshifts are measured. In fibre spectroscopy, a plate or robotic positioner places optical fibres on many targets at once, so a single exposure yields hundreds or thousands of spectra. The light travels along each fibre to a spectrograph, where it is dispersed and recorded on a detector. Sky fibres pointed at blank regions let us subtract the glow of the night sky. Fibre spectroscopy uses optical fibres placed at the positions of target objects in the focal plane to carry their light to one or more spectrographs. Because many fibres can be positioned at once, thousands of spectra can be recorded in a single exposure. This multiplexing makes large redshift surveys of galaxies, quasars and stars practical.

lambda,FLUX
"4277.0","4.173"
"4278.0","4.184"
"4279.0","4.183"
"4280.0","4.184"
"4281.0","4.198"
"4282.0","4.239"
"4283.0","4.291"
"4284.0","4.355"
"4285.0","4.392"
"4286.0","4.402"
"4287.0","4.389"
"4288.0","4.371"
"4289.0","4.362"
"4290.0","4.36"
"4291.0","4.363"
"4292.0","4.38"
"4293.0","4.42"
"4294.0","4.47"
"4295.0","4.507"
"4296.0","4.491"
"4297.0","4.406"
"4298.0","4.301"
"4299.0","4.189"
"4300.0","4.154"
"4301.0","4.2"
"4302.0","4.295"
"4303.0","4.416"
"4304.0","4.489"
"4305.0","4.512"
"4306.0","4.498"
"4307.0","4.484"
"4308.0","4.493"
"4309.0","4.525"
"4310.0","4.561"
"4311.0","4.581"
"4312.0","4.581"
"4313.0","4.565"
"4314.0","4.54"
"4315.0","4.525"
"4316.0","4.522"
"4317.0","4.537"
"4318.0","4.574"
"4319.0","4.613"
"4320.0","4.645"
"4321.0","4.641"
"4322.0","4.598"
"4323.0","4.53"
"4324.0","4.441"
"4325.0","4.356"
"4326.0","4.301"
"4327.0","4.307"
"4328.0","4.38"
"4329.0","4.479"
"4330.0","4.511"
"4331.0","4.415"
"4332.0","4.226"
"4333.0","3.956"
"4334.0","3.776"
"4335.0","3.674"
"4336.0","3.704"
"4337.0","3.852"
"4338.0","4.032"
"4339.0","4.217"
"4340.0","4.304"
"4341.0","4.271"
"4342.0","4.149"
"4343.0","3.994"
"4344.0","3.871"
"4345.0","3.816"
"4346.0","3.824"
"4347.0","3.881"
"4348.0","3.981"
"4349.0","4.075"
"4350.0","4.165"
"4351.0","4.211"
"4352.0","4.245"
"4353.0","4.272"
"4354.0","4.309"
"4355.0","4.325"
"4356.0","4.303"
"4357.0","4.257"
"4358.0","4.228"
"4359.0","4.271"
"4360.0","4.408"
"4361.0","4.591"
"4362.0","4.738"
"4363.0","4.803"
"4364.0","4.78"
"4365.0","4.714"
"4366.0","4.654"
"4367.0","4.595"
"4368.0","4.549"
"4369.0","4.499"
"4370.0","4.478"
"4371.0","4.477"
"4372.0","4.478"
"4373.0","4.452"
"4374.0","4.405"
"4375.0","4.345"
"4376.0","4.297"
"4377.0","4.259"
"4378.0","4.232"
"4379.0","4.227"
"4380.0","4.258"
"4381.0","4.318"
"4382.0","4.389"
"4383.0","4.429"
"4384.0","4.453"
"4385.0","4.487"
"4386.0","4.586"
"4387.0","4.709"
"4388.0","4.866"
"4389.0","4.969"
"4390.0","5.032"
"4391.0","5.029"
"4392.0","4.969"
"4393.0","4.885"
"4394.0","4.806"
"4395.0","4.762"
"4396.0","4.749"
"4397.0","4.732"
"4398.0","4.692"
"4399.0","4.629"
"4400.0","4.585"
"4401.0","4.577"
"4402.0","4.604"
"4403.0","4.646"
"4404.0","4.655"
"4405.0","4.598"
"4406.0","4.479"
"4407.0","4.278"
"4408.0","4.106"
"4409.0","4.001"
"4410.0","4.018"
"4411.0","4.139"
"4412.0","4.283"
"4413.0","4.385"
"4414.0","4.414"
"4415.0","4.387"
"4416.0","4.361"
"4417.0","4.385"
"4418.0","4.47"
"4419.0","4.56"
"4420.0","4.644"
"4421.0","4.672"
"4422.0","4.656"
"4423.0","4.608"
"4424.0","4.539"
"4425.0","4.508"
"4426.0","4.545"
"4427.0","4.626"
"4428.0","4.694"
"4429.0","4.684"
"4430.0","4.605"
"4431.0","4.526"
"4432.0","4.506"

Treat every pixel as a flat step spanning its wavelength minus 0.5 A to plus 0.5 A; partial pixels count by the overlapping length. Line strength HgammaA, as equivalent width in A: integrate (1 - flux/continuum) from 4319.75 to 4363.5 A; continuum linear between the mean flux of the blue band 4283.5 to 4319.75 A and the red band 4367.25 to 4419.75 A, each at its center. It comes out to 2.3 A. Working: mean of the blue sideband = 4.44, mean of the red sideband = 4.51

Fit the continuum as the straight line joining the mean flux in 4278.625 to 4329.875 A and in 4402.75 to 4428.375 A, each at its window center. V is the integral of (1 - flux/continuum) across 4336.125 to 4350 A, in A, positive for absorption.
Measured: 1.3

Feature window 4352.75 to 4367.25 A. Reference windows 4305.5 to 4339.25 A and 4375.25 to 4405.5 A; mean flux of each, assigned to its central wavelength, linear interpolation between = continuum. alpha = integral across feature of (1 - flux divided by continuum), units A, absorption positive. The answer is 0.07 A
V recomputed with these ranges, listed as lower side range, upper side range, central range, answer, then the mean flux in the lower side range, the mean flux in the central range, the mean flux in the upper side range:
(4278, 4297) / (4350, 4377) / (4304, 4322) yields -0.7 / 4.35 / 4.55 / 4.44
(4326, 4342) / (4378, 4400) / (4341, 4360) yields 0.7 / 4.15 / 4.13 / 4.65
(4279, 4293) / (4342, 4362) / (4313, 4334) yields -1.0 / 4.33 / 4.44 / 4.17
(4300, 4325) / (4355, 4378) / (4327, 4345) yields 1.5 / 4.5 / 4.1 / 4.47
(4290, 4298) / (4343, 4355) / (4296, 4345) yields -0.9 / 4.42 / 4.33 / 4.07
